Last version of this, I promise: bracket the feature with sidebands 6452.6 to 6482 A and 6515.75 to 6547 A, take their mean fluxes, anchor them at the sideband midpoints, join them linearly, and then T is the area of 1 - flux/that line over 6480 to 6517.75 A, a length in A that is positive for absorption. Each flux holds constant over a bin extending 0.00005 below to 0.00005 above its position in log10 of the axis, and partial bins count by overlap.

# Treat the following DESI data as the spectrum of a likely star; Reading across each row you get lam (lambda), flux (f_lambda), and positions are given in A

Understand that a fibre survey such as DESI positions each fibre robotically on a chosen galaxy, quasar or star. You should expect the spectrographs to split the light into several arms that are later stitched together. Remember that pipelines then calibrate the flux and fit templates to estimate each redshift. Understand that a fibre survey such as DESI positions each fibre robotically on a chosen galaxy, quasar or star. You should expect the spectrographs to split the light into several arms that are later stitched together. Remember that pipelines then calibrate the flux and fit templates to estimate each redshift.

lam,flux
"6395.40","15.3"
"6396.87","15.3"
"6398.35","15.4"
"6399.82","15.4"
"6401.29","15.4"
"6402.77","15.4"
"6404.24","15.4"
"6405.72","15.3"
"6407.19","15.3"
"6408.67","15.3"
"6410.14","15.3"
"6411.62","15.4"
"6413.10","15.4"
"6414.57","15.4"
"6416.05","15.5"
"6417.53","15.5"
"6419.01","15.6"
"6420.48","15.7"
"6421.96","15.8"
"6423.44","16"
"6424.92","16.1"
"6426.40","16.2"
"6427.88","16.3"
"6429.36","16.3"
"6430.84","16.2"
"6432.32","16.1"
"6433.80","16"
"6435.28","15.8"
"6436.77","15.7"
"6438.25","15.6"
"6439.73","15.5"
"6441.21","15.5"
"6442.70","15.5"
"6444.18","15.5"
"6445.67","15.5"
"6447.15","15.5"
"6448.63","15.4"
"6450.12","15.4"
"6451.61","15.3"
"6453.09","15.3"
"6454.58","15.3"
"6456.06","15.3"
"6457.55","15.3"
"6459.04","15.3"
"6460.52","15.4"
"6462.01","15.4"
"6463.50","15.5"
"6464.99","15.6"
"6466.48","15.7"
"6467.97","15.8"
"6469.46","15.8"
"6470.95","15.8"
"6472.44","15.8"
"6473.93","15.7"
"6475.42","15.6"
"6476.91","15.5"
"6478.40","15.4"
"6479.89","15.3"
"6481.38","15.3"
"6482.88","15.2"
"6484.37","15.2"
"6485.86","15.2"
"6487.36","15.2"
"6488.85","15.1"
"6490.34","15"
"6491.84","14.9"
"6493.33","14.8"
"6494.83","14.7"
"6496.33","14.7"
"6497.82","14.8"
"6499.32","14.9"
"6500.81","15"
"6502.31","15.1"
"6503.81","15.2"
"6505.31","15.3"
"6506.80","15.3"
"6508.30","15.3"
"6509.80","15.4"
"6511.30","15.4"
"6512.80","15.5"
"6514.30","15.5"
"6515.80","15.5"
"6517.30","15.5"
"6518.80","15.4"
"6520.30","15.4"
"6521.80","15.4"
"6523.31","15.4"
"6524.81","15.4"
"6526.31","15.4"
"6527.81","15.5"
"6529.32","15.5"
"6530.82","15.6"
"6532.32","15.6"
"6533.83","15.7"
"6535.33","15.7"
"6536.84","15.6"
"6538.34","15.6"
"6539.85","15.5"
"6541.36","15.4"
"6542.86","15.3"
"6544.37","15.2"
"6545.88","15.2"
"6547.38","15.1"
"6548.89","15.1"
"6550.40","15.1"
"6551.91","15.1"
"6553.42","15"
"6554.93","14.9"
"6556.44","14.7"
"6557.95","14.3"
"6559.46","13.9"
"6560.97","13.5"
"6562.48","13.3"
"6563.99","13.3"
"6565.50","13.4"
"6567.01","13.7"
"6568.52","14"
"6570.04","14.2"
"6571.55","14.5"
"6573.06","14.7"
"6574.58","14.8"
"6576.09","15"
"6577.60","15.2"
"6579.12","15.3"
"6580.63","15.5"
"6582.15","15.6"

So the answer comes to 0.8 A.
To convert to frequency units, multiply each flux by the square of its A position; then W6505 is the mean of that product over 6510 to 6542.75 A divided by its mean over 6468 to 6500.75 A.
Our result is 1.03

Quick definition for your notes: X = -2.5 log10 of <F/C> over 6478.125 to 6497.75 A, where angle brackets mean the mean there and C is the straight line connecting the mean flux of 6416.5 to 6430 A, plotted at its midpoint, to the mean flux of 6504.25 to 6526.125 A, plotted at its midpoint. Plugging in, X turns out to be 0.04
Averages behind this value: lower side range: 15.9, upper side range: 15.4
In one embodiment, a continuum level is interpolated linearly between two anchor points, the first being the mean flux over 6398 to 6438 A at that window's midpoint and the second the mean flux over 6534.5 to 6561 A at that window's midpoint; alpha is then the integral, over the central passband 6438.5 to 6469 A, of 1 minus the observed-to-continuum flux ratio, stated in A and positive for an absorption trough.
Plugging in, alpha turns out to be 0.10 A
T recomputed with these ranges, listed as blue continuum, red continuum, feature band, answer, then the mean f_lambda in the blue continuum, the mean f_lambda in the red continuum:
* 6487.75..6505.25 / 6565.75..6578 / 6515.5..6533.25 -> -0.8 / 14.9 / 14.5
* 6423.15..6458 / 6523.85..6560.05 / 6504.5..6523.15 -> -0.1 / 15.7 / 15.2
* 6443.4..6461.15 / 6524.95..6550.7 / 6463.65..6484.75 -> -0.2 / 15.4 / 15.4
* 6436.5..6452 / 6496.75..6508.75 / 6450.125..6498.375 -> -0.1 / 15.5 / 15.1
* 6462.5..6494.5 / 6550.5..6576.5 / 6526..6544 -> -1.1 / 15.4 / 14.3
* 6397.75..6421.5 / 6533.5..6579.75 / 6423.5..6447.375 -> -0.8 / 15.4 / 14.7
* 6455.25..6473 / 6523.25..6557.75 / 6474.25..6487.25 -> 0.1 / 15.6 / 15.3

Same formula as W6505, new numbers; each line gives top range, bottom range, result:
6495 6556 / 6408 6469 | 1.01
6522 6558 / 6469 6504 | 1.02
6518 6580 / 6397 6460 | 0.99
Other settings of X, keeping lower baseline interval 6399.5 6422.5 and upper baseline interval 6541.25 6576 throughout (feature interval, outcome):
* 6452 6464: -0.015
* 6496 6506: -0.010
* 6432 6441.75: -0.032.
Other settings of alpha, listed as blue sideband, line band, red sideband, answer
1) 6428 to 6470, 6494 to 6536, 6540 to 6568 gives -1.10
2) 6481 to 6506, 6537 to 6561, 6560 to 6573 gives -1.52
